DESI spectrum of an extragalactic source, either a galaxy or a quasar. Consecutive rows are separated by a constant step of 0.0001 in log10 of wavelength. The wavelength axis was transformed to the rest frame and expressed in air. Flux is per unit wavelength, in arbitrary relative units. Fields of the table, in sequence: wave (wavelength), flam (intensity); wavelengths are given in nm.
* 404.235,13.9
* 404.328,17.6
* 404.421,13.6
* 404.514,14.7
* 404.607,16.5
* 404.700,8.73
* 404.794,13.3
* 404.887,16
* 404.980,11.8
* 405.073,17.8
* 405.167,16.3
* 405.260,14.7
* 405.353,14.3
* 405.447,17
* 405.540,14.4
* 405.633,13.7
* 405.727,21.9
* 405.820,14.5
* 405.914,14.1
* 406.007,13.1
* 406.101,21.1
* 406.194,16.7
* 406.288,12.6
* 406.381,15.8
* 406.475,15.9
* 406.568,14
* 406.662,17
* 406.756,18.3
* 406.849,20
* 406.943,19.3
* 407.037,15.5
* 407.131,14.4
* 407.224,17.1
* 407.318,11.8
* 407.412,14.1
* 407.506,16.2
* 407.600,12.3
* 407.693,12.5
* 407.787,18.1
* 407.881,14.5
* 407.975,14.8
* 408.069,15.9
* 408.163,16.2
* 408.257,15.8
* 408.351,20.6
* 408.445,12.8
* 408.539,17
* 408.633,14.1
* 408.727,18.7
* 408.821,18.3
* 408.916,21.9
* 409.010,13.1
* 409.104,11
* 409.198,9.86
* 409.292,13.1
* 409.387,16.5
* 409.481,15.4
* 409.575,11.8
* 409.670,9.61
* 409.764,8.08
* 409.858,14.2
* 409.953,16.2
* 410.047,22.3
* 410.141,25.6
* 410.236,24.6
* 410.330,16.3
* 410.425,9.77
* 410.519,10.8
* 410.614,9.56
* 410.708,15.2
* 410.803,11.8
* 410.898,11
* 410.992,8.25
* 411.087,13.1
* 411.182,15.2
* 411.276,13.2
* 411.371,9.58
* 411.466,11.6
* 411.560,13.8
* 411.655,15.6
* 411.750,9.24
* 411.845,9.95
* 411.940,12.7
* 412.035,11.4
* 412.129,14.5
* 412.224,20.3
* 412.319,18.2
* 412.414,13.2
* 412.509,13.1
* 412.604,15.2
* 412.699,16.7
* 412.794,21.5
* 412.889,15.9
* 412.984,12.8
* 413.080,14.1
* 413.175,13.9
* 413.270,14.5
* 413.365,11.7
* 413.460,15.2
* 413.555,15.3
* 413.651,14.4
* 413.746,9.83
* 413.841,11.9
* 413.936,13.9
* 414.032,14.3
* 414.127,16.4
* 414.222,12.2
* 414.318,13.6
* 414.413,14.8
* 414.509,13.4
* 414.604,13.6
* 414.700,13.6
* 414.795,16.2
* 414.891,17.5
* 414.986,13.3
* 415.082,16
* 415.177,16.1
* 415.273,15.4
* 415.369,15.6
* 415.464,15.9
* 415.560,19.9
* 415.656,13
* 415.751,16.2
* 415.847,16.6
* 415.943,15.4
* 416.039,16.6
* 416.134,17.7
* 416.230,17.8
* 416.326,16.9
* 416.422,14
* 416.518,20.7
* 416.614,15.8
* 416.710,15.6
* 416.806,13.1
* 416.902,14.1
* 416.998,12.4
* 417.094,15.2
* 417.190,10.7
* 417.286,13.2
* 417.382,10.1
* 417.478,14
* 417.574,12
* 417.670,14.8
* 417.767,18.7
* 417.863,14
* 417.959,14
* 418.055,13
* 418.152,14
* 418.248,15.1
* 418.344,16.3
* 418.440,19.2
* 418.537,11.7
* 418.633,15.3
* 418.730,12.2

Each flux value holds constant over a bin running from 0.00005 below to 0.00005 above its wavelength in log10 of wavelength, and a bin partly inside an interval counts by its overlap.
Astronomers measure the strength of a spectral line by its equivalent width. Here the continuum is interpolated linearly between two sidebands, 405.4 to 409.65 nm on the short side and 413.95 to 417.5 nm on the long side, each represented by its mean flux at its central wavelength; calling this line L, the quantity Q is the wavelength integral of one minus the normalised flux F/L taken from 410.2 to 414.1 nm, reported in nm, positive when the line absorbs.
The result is 0.398 nm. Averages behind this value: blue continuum 15.6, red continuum 15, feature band 13.7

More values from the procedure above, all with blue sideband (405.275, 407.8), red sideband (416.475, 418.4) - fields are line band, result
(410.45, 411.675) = 0.25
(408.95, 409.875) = 0.18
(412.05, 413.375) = -0.04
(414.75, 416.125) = -0.13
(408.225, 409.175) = -0.04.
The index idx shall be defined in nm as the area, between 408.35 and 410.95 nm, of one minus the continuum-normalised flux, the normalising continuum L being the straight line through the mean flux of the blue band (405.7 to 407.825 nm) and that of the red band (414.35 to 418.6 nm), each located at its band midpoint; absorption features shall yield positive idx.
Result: 0.13 nm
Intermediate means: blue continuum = 15.9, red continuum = 15.1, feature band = 14.9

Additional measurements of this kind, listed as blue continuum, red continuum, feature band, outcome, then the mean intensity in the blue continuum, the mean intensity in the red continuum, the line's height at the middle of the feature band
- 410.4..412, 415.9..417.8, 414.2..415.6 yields -0.13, 11.8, 14.9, 13.8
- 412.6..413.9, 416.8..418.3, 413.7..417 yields -0.26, 14.5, 13.7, 14.1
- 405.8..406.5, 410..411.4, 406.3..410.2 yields -0.15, 15.5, 14.5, 15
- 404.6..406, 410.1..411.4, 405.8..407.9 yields -0.15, 14.9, 13.9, 14.6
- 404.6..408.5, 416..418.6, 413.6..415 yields 0.10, 15.5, 14.8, 15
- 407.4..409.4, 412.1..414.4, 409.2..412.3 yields 0.27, 15.3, 14.7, 15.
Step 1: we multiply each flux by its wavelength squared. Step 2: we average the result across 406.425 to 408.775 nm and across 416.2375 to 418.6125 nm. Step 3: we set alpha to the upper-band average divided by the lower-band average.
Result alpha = 1.0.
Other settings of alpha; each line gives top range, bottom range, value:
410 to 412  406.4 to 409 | 0.87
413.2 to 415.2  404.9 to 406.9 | 0.92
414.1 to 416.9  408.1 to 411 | 1.08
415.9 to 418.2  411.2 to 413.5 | 1.07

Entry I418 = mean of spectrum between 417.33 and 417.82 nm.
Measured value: 13.9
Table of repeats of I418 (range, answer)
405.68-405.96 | 16.8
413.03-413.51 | 13.9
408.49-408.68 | 15.5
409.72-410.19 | 17.4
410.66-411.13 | 11.9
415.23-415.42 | 15.5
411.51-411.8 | 12.8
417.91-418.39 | 14.5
